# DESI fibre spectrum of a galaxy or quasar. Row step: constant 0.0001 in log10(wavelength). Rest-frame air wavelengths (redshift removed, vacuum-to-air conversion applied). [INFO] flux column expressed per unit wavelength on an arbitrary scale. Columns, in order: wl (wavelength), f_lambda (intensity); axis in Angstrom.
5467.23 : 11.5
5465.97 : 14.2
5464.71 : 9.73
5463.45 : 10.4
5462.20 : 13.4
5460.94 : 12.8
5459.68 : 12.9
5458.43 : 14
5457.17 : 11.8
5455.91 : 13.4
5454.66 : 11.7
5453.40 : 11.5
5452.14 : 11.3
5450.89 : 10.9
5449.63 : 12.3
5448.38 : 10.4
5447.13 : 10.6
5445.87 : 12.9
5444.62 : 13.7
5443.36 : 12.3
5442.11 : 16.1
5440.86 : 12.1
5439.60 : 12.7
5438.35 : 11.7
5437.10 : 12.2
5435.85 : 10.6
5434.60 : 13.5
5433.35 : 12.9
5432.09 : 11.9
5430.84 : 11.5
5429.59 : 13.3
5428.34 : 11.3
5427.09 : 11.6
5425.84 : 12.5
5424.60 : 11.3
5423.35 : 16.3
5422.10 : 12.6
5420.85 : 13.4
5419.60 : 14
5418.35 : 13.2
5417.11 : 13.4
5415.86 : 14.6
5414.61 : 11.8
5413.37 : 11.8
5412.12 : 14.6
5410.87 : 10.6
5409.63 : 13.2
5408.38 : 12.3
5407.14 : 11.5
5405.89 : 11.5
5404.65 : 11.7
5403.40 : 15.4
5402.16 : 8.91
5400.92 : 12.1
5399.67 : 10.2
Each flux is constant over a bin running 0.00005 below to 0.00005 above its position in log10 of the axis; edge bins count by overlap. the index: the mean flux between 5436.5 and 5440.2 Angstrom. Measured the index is 12.2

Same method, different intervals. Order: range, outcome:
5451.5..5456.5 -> 12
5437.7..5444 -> 13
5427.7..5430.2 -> 12.3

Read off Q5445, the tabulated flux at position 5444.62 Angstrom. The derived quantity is 13.7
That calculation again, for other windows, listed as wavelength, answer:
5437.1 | 12.2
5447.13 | 10.6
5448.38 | 10.4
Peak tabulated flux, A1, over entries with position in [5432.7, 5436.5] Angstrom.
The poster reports 13.5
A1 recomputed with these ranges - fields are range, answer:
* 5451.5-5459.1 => 14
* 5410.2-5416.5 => 14.6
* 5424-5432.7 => 13.3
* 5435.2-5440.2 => 12.7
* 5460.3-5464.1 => 13.4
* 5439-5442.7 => 16.1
